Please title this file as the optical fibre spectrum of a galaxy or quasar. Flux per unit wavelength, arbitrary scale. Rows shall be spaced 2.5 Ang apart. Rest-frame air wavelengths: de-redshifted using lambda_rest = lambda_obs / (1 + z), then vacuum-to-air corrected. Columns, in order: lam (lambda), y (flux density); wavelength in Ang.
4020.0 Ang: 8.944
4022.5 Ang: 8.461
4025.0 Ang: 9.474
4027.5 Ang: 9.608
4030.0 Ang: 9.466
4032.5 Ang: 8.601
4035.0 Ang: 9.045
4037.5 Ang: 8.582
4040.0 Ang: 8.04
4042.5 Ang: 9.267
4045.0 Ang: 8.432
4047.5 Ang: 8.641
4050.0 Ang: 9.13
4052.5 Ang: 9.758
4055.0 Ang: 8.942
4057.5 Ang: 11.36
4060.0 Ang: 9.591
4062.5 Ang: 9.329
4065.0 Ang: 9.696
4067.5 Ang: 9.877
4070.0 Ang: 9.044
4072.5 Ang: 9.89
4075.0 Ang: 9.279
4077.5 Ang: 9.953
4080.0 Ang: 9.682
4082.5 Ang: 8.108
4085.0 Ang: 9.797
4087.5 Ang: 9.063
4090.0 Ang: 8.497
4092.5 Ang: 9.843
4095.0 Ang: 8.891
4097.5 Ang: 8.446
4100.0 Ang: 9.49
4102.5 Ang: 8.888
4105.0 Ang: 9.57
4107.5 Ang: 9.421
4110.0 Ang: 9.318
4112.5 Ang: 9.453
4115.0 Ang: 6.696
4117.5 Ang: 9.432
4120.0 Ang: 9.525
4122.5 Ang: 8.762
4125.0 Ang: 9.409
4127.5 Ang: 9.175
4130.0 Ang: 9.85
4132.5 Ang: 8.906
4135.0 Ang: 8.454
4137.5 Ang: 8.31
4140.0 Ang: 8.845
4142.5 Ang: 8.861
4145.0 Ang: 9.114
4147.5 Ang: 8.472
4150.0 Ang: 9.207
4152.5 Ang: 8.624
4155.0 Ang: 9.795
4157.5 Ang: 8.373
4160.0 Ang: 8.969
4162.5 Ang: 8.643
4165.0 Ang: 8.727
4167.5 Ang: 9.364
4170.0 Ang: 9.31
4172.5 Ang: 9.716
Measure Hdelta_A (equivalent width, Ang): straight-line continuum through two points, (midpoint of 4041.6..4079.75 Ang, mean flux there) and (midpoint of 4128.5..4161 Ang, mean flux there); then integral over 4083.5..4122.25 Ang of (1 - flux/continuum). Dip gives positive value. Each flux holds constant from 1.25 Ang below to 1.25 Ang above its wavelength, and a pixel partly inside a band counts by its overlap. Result 0.5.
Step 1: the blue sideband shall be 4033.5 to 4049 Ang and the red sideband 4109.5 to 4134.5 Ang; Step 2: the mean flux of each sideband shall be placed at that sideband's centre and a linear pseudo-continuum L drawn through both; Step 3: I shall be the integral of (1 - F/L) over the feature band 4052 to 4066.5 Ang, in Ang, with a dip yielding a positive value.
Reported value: -1.7 Ang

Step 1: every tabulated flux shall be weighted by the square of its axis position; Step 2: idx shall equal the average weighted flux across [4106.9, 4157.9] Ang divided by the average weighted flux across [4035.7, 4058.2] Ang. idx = 1.0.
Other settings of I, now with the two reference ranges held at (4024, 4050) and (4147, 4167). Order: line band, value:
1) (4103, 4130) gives -0.6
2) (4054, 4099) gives -2.5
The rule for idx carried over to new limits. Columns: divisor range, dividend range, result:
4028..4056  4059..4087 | 1.08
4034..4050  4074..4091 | 1.08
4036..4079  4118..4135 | 1.02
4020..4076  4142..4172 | 1.02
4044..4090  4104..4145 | 0.98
